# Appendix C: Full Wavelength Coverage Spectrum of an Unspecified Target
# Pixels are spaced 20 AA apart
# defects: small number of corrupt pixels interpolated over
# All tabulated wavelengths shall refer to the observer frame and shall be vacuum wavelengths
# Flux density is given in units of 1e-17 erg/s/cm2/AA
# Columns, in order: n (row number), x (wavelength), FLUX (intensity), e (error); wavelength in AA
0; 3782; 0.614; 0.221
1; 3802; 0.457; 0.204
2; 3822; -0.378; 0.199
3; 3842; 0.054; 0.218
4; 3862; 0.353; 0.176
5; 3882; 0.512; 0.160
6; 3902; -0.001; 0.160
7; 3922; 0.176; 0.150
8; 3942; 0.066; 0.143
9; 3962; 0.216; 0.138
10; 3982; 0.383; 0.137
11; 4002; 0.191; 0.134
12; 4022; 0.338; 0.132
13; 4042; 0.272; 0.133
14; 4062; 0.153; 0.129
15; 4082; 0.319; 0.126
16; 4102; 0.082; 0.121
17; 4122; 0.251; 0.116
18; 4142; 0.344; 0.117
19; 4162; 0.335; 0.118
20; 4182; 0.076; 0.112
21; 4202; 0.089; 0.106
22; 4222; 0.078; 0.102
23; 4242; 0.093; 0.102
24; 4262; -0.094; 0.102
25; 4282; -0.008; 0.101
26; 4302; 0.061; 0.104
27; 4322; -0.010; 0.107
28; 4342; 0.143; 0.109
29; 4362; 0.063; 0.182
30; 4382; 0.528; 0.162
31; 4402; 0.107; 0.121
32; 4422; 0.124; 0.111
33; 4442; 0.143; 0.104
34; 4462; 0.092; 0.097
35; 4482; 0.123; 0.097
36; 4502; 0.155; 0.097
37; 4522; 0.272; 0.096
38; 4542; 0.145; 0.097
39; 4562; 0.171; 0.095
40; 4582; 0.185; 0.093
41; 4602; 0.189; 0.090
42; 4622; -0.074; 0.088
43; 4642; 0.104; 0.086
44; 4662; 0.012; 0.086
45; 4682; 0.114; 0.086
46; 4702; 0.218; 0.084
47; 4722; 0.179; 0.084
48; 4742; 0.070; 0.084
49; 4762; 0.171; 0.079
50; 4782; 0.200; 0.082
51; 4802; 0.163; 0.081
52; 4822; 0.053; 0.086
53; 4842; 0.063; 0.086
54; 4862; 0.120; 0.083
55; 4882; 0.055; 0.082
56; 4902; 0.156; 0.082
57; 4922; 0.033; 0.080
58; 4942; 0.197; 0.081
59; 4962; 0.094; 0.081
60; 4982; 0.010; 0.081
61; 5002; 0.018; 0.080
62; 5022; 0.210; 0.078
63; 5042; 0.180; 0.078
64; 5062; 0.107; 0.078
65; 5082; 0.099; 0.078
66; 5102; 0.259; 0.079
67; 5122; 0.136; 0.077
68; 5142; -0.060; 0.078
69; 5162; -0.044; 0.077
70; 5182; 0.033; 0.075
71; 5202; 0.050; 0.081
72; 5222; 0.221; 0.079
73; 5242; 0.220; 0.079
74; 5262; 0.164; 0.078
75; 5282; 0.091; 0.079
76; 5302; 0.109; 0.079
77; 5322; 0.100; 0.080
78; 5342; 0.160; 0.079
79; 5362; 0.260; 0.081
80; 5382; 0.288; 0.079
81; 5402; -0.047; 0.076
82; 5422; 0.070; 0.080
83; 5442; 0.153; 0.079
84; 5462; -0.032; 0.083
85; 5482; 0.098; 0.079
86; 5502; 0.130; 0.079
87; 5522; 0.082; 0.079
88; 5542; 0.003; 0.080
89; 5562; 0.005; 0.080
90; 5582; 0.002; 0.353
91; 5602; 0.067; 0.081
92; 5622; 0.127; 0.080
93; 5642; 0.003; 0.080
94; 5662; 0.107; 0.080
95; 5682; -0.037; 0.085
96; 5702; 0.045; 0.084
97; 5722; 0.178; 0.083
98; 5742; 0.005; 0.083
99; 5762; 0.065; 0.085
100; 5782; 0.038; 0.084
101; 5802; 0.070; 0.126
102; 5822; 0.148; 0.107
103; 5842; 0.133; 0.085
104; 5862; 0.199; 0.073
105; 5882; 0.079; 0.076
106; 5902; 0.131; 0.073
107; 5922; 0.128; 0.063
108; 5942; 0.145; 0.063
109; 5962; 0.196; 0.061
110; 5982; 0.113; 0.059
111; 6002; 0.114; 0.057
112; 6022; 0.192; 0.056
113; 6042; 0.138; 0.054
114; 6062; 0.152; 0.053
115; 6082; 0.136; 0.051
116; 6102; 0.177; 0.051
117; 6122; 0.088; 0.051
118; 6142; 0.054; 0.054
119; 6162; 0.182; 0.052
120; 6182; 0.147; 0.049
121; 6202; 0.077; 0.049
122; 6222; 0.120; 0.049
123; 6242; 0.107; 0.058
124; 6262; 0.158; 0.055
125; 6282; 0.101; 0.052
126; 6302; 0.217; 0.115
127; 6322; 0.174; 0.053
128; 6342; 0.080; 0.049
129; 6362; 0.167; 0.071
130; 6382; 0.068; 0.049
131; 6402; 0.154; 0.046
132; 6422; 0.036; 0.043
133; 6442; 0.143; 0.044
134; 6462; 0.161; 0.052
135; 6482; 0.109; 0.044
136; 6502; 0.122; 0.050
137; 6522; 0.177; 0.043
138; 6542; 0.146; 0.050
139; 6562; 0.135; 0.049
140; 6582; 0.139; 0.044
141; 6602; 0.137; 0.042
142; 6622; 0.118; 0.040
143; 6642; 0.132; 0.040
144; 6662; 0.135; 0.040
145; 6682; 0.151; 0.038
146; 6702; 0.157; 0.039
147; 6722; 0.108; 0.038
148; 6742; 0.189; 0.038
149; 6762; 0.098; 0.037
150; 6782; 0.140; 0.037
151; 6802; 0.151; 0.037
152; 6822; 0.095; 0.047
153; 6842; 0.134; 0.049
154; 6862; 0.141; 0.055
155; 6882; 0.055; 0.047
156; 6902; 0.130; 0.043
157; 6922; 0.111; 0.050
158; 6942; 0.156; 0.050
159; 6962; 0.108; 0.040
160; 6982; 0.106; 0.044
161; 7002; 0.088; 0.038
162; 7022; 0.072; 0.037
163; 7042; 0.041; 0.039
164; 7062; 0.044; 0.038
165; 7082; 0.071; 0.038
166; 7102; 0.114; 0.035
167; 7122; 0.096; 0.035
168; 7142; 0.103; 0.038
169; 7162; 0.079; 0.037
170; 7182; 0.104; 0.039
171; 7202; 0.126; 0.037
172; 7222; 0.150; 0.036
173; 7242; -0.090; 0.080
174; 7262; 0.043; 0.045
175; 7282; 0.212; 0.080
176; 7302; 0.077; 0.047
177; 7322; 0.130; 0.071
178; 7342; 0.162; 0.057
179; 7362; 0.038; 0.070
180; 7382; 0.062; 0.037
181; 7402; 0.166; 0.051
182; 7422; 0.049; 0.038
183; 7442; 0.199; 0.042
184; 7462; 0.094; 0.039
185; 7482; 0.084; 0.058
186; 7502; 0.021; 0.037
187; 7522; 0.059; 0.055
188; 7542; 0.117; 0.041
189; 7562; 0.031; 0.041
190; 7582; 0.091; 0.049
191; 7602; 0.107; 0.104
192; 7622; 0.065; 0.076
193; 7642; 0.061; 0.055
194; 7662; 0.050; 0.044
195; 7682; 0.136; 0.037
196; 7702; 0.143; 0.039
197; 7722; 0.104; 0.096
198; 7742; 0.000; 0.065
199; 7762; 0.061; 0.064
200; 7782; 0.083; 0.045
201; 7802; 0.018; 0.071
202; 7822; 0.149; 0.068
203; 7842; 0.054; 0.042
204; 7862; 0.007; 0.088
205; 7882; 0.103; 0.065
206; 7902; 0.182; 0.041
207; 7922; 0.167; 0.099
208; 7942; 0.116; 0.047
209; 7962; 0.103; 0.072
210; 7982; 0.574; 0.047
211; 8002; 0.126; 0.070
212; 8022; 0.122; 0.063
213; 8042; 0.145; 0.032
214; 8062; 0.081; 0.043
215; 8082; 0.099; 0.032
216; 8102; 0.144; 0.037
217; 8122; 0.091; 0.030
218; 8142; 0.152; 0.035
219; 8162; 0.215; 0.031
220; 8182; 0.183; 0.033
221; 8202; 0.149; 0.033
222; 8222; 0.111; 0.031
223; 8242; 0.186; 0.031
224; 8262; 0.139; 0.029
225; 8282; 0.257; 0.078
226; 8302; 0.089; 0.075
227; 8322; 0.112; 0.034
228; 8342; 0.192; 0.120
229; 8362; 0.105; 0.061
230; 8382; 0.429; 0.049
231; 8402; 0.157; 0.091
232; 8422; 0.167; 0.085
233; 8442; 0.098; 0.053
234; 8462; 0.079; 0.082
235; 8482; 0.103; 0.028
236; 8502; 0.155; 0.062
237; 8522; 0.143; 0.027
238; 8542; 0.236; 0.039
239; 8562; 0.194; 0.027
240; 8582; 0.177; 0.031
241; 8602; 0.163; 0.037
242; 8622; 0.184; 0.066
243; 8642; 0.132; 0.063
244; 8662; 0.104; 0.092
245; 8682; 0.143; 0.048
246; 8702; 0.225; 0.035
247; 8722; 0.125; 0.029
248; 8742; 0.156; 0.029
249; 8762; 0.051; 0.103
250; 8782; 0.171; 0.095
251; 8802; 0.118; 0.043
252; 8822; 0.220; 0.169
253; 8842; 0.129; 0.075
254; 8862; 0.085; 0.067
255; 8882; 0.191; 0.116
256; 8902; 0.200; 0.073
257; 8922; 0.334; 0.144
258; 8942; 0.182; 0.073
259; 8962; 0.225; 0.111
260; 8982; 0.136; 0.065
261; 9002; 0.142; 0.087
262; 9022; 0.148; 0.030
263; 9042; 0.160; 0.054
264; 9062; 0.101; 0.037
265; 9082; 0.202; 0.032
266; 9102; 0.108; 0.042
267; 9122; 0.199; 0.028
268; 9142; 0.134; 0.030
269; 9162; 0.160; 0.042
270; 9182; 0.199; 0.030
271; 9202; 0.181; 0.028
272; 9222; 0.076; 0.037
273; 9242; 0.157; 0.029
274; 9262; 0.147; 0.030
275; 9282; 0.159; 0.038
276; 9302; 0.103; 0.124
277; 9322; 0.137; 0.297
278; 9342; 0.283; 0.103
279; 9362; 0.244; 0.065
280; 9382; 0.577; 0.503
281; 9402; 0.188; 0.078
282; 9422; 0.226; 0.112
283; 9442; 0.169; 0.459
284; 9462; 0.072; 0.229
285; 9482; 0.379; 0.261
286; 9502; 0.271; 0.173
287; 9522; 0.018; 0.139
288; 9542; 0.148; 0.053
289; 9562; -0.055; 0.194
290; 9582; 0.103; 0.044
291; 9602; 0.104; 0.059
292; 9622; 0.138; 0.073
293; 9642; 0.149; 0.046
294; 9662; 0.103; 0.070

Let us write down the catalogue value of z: 1.14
